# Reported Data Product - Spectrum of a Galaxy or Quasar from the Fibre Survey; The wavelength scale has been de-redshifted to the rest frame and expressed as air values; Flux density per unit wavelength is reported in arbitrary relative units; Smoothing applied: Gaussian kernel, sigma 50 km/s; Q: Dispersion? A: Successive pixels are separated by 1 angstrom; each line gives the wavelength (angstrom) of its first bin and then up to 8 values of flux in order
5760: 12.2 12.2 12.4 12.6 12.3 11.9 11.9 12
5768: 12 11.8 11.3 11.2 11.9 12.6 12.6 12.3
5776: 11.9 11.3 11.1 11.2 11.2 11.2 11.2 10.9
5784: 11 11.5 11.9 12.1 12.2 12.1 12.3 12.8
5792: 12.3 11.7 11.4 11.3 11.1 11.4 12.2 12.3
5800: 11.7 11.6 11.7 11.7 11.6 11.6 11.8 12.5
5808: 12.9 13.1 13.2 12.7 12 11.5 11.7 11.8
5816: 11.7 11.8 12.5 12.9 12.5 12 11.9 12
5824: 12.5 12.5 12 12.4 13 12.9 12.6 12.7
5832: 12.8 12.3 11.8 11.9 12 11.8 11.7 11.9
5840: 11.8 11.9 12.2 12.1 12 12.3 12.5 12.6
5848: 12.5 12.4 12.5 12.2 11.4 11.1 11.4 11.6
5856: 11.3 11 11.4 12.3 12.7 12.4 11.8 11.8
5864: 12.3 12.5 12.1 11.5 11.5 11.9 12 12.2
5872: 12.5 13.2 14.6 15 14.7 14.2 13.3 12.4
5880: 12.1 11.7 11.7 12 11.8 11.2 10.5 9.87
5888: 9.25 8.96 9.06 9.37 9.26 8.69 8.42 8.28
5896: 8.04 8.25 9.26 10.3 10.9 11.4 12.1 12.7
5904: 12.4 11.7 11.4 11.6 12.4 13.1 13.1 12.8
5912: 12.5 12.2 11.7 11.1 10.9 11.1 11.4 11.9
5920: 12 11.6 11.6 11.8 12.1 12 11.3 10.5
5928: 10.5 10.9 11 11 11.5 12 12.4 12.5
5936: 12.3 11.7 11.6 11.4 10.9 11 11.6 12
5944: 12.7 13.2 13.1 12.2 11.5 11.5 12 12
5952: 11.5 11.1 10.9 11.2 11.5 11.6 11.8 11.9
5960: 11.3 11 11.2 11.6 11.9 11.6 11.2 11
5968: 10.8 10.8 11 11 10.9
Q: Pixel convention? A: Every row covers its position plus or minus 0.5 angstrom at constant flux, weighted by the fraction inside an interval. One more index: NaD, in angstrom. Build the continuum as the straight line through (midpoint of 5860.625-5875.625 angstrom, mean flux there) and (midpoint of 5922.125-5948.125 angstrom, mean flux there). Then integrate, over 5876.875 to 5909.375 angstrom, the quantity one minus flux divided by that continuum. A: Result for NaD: 3.8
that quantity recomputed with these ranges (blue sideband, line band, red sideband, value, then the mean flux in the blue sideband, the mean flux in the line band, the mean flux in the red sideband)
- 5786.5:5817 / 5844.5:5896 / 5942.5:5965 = 1.1 angstrom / 12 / 11.6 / 11.8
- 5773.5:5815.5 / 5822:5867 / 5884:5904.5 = -5.0 angstrom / 11.8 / 12.1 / 9.96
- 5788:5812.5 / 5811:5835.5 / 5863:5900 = -0.9 angstrom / 12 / 12.2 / 11.2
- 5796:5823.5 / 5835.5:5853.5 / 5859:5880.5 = 0.5 angstrom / 12.1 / 12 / 12.7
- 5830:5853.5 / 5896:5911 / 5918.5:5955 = 0.5 angstrom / 12.1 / 11.4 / 11.7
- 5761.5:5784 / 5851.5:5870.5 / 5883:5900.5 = -3.1 angstrom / 11.7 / 11.8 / 9.57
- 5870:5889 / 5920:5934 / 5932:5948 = 0.7 angstrom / 12.2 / 11.4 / 12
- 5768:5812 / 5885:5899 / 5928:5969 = 3.1 angstrom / 11.9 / 9.14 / 11.6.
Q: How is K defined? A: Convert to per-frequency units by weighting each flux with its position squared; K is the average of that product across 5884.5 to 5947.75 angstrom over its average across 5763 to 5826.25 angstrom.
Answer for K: 0.98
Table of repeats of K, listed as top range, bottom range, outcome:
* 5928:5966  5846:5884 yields 0.97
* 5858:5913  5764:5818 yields 1.01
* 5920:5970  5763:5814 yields 1.03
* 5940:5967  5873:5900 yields 1.10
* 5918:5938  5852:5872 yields 1.00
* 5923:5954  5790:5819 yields 1.02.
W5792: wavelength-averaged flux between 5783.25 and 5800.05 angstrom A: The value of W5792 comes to 11.8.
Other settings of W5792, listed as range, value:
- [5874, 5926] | 11.3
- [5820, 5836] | 12.3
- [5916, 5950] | 11.7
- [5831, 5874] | 12.1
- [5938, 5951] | 11.9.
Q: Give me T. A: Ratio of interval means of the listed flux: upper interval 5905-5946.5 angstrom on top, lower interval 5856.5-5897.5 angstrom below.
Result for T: 1.03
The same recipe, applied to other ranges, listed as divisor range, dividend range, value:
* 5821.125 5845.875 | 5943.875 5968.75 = 0.95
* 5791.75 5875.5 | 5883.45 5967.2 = 0.93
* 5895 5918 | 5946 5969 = 1.01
